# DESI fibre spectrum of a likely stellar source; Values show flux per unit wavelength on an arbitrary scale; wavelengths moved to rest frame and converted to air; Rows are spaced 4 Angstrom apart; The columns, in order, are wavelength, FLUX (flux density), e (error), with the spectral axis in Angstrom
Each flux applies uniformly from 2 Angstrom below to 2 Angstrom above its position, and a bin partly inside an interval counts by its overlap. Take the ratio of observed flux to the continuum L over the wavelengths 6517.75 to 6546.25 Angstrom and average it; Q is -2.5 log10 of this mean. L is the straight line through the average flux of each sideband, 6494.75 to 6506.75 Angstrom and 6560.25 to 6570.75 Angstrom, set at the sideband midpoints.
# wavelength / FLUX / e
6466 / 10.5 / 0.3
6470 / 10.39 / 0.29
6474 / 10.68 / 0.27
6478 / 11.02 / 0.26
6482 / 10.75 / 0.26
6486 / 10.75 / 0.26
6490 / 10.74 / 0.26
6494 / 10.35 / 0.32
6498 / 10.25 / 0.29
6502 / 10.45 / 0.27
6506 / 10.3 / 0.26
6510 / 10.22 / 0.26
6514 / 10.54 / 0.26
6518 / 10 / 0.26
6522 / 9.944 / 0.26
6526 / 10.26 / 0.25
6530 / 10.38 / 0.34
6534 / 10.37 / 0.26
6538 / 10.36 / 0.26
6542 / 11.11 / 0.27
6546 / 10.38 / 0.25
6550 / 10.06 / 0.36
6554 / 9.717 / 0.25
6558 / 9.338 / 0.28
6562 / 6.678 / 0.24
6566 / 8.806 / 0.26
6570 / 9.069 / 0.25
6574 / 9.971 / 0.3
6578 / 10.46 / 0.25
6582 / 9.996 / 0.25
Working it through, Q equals -0.12 mag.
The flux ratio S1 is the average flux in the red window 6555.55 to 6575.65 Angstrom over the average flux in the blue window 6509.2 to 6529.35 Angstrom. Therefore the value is 0.86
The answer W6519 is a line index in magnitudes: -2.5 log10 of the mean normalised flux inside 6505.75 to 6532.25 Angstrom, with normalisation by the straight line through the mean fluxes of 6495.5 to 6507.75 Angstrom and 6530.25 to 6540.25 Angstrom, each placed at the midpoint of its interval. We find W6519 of 0.01 mag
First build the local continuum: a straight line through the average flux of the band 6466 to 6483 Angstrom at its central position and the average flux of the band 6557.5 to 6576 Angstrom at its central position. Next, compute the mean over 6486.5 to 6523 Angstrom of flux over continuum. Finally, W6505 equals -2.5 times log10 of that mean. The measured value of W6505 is -0.032 mag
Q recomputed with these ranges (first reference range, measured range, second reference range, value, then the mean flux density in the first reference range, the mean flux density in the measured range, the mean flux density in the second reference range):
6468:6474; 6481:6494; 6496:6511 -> -0.030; 10.5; 10.7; 10.3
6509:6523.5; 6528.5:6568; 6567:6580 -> 0.026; 10.2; 9.71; 9.75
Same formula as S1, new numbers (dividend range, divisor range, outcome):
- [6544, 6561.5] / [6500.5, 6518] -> 0.93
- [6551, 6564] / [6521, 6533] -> 0.85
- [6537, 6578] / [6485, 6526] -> 0.93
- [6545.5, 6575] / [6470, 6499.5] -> 0.86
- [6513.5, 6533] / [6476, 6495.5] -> 0.95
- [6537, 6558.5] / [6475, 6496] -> 0.95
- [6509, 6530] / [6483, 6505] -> 0.97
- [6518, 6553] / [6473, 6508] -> 0.97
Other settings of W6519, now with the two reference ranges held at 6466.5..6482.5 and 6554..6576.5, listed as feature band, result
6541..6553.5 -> -0.12 mag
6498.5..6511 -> -0.02 mag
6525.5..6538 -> -0.09 mag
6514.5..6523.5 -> -0.03 mag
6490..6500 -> -0.01 mag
